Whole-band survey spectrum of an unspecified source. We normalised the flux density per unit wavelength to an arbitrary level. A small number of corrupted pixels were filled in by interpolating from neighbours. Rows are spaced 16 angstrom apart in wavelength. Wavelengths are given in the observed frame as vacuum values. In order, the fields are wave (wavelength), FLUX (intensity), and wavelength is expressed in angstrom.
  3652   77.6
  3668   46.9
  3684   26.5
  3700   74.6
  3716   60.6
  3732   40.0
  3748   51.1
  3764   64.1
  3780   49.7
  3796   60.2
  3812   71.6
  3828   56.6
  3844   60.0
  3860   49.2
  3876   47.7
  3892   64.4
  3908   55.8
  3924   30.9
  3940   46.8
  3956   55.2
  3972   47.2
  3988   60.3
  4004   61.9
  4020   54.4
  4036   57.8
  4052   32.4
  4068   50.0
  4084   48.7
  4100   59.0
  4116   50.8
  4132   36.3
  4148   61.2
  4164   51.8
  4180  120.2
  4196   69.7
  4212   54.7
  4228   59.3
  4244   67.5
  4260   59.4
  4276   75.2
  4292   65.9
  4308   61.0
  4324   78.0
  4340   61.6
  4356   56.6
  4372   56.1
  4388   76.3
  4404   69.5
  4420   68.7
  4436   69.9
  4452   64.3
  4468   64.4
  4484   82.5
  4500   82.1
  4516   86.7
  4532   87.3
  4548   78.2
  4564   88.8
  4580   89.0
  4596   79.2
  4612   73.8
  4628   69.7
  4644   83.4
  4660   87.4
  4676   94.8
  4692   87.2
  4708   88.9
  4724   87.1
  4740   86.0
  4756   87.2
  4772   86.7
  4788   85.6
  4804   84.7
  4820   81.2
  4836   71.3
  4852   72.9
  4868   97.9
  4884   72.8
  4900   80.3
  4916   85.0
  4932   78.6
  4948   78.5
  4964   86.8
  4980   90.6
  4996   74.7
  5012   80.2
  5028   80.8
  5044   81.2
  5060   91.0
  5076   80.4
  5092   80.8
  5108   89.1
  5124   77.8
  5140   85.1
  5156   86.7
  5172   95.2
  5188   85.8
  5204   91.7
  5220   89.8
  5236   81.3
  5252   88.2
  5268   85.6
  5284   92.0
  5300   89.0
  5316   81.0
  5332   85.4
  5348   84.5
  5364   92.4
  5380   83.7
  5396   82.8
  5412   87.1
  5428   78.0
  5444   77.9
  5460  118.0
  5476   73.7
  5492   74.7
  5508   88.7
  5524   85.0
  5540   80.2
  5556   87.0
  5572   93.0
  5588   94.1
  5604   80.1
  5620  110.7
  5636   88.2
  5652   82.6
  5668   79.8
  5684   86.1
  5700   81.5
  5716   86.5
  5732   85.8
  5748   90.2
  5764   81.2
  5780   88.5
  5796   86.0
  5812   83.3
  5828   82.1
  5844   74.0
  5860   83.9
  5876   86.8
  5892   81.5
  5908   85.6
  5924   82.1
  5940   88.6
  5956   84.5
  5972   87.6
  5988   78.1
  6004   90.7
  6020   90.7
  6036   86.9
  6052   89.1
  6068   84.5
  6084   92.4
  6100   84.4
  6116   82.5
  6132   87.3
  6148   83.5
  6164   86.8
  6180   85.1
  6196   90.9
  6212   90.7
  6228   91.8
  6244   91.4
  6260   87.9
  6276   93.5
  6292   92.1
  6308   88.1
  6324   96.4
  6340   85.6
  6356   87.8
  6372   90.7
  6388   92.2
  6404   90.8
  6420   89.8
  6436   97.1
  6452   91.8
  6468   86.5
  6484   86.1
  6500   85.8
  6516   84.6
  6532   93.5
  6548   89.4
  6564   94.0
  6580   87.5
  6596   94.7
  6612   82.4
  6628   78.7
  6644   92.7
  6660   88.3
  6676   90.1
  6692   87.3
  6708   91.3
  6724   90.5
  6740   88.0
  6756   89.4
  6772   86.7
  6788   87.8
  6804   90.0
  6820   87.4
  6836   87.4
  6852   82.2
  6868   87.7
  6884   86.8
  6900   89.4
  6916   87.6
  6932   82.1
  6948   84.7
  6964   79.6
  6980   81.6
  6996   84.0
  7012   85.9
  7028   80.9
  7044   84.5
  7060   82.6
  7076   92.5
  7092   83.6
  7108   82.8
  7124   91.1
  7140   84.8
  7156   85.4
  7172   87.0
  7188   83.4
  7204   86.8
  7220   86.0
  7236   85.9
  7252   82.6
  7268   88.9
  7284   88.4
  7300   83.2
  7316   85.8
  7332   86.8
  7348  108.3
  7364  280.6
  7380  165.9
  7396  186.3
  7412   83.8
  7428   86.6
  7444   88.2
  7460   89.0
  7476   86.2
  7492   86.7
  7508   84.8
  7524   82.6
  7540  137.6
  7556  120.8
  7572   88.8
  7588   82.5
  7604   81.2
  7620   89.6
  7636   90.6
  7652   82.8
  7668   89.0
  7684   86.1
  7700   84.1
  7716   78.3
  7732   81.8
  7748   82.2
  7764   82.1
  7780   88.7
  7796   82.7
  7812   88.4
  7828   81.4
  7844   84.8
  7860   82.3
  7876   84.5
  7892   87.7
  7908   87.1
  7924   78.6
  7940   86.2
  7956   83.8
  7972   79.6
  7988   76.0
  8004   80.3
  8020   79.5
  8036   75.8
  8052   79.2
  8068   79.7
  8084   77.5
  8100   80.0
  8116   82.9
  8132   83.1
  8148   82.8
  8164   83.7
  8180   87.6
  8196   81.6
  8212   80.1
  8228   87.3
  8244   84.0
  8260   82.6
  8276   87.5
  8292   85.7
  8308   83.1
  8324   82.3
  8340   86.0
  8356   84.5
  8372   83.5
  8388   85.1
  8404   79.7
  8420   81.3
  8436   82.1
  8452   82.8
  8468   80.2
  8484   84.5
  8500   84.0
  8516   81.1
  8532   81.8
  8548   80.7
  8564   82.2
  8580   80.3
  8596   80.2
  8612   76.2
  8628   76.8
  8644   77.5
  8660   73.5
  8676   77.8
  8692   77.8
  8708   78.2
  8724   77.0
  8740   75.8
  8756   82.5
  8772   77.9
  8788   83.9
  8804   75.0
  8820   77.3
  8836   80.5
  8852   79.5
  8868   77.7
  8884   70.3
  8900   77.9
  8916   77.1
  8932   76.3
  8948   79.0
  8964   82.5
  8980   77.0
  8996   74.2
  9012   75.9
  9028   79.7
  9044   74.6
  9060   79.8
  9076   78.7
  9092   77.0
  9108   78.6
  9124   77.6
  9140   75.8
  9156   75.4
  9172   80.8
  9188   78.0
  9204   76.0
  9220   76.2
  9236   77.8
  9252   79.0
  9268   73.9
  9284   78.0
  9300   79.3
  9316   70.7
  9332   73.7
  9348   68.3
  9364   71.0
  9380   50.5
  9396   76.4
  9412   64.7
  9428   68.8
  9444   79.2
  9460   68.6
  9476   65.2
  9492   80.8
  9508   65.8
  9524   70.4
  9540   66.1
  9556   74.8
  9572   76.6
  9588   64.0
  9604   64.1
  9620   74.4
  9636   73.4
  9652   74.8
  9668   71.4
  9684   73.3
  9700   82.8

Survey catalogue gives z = 0.123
